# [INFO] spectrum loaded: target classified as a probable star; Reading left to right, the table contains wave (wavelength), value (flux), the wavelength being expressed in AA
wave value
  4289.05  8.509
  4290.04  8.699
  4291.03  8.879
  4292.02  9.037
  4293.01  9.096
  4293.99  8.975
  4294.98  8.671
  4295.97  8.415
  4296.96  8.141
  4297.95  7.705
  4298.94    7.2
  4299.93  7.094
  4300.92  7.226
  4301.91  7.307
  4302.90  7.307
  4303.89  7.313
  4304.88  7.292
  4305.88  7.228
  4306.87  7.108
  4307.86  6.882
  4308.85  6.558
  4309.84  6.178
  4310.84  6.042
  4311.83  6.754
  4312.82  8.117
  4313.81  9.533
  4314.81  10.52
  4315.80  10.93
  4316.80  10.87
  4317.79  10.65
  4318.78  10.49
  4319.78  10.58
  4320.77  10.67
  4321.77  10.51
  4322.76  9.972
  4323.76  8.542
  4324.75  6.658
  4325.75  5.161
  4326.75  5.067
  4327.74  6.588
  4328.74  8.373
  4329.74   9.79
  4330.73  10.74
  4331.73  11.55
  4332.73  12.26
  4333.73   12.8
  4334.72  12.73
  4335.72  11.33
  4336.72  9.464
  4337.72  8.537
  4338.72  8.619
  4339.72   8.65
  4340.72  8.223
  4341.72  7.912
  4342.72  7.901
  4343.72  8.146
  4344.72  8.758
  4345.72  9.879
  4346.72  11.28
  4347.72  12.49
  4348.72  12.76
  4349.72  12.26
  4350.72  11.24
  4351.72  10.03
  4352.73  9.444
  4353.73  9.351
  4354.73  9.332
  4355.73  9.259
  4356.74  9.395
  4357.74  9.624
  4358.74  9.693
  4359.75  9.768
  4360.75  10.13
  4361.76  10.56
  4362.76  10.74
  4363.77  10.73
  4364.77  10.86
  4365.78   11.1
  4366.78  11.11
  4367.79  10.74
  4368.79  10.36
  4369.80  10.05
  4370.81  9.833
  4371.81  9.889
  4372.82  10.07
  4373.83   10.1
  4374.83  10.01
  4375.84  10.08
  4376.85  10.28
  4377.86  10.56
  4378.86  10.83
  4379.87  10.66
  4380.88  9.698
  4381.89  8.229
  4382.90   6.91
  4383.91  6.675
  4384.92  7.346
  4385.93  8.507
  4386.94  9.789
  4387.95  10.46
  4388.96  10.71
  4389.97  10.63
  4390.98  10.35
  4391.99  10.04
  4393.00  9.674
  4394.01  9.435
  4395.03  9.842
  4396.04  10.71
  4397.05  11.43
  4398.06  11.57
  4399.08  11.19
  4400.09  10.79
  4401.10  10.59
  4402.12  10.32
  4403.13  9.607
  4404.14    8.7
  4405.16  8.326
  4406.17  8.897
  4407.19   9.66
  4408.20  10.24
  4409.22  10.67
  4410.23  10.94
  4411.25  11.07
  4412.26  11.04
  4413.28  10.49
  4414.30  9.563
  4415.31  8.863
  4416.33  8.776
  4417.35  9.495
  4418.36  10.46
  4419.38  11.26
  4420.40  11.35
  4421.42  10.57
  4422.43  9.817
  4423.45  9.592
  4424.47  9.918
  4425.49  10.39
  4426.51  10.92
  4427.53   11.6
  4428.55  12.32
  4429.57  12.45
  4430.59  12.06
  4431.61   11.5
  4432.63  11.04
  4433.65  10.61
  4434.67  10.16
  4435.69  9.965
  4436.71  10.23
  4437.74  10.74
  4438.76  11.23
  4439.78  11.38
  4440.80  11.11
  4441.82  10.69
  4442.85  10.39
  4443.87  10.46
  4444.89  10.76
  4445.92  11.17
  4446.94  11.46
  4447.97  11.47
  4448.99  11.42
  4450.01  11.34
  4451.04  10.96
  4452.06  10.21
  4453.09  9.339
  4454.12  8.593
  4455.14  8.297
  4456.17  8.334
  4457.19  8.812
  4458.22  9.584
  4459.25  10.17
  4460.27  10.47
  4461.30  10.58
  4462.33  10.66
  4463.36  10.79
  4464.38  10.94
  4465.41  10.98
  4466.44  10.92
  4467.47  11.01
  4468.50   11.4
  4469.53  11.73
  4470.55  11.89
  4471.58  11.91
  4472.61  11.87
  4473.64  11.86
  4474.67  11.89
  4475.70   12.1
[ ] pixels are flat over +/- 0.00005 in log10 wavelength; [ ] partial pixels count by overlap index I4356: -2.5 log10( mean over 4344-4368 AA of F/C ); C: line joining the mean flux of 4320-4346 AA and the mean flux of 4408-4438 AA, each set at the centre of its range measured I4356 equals -0.09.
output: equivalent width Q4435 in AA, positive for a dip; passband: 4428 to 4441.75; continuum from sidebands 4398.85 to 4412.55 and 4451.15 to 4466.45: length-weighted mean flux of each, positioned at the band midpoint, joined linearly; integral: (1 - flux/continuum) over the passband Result -1.5 AA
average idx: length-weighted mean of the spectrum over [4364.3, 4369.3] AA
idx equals 10.8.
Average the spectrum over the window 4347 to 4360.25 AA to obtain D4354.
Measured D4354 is 10.4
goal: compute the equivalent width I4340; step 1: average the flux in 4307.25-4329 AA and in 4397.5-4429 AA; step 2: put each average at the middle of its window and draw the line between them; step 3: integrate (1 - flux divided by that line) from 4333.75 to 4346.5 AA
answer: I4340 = -0.7 AA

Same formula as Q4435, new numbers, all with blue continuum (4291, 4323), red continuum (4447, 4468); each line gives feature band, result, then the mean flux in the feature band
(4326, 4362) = -3.63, 9.79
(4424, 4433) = -1.31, 11.4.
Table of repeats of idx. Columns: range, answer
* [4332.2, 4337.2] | 11.7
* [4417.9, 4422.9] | 10.7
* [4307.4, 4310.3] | 6.55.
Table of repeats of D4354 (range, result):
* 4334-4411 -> 9.97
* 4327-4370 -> 10.1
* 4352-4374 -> 10.1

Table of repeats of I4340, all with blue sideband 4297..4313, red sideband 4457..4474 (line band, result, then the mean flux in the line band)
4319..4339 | -4.8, 9.52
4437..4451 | -0.8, 11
